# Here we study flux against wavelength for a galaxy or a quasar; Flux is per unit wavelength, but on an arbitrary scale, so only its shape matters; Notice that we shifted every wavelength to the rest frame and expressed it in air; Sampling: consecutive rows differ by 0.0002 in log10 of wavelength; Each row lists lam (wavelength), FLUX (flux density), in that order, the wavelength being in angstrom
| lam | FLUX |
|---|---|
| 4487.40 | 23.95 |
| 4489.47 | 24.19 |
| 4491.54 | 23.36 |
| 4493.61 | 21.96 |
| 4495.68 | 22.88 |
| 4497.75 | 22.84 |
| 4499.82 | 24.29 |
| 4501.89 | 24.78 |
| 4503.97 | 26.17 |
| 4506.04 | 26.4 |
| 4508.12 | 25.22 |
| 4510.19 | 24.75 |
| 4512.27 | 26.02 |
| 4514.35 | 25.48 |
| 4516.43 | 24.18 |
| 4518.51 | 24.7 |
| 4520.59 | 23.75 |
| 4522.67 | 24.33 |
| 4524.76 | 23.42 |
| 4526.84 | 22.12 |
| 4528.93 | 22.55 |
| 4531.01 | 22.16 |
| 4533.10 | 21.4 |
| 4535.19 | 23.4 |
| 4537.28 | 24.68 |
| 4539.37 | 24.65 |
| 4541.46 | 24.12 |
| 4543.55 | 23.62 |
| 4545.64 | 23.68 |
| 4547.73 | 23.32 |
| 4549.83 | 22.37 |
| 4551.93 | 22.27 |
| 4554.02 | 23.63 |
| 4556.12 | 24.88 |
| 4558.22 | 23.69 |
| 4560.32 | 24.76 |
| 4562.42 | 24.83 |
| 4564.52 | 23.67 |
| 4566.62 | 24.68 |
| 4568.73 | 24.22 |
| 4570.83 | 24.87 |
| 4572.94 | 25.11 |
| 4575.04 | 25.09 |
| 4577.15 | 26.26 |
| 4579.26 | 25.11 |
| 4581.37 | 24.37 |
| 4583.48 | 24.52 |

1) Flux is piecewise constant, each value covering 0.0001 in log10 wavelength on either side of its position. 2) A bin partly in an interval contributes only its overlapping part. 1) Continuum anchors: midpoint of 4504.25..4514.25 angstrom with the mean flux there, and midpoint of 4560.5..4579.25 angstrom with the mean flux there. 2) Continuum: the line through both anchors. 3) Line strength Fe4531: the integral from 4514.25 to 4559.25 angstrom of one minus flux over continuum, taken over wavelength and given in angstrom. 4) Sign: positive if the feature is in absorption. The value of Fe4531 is 3.1 angstrom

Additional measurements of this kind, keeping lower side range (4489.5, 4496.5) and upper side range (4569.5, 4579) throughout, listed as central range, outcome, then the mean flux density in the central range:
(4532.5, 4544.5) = 0.3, 23.7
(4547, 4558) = 0.6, 23.3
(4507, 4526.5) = -0.8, 24.6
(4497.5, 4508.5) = -0.9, 25.1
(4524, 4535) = 0.7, 22.4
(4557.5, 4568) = 0.3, 24.3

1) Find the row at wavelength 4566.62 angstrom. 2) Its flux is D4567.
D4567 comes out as 24.68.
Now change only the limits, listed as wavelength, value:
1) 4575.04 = 25.09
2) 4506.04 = 26.4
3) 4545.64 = 23.68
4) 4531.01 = 22.16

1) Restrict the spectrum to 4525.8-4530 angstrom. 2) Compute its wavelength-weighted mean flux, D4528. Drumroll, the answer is 22.4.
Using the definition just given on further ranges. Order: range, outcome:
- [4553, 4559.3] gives 24.1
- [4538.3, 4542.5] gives 24.4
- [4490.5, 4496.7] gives 22.7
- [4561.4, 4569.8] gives 24.4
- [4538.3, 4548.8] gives 23.9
